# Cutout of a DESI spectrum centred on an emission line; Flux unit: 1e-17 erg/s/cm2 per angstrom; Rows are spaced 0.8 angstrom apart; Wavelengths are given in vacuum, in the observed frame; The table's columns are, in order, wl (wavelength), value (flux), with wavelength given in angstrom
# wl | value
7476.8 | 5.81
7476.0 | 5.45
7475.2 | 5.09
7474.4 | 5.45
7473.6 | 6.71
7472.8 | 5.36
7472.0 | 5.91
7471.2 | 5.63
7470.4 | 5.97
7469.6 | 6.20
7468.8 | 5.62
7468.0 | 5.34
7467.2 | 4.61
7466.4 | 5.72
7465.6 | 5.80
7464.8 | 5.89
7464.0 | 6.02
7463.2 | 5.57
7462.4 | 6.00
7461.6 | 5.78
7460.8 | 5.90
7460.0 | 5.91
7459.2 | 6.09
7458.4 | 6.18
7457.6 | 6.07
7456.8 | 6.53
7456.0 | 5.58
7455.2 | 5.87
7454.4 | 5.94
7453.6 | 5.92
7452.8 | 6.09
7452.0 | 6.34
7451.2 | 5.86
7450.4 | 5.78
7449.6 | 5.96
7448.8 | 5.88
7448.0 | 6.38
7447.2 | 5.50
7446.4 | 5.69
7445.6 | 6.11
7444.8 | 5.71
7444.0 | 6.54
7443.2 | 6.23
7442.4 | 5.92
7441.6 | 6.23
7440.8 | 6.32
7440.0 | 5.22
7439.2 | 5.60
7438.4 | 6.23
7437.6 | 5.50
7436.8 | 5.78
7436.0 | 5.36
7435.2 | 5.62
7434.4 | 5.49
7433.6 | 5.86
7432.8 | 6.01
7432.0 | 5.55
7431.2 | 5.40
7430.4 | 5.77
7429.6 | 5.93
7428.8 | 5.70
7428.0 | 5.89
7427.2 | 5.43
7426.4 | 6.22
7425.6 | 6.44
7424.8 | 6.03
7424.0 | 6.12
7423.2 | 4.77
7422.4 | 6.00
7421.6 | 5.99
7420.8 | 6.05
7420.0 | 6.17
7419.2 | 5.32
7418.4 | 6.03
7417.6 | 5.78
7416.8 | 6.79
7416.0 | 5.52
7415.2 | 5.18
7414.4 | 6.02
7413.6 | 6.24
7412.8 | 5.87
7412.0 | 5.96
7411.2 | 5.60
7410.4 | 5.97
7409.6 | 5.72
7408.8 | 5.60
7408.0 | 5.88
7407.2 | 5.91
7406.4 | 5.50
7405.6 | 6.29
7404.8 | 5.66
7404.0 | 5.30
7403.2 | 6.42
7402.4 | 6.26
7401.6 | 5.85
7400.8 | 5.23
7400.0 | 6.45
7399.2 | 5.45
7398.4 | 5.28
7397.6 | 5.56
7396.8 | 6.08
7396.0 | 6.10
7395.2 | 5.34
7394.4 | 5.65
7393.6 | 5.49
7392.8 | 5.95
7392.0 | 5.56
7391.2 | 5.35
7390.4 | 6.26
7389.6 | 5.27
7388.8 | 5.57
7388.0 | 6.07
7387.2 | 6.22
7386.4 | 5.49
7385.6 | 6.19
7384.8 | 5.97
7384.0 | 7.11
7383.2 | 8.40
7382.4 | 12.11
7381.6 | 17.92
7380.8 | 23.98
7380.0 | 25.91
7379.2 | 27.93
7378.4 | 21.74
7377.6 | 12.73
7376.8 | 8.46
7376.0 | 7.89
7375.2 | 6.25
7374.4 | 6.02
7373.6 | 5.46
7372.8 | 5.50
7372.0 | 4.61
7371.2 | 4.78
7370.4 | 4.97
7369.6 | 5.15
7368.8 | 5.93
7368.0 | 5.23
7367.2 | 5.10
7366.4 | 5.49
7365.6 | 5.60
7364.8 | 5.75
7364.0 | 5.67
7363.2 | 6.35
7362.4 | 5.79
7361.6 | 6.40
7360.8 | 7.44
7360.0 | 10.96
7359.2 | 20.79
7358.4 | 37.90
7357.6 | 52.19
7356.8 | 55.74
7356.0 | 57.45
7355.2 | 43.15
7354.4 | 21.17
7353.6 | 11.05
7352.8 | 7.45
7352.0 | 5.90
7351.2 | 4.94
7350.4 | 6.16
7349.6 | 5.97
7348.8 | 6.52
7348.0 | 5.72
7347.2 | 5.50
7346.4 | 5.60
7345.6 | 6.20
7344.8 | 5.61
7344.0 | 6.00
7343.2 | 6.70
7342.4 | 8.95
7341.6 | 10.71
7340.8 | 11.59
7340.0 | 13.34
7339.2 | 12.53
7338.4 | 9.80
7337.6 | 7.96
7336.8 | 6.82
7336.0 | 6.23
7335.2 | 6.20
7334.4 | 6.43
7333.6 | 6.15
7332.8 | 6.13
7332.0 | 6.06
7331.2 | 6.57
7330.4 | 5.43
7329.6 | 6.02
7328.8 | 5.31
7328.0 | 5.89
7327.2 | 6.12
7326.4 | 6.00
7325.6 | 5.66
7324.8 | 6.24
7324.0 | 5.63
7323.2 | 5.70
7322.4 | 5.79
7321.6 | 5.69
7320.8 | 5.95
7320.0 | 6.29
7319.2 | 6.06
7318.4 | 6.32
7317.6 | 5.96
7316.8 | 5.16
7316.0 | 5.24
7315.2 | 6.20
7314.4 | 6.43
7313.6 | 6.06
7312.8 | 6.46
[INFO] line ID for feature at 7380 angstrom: [N II] 6583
